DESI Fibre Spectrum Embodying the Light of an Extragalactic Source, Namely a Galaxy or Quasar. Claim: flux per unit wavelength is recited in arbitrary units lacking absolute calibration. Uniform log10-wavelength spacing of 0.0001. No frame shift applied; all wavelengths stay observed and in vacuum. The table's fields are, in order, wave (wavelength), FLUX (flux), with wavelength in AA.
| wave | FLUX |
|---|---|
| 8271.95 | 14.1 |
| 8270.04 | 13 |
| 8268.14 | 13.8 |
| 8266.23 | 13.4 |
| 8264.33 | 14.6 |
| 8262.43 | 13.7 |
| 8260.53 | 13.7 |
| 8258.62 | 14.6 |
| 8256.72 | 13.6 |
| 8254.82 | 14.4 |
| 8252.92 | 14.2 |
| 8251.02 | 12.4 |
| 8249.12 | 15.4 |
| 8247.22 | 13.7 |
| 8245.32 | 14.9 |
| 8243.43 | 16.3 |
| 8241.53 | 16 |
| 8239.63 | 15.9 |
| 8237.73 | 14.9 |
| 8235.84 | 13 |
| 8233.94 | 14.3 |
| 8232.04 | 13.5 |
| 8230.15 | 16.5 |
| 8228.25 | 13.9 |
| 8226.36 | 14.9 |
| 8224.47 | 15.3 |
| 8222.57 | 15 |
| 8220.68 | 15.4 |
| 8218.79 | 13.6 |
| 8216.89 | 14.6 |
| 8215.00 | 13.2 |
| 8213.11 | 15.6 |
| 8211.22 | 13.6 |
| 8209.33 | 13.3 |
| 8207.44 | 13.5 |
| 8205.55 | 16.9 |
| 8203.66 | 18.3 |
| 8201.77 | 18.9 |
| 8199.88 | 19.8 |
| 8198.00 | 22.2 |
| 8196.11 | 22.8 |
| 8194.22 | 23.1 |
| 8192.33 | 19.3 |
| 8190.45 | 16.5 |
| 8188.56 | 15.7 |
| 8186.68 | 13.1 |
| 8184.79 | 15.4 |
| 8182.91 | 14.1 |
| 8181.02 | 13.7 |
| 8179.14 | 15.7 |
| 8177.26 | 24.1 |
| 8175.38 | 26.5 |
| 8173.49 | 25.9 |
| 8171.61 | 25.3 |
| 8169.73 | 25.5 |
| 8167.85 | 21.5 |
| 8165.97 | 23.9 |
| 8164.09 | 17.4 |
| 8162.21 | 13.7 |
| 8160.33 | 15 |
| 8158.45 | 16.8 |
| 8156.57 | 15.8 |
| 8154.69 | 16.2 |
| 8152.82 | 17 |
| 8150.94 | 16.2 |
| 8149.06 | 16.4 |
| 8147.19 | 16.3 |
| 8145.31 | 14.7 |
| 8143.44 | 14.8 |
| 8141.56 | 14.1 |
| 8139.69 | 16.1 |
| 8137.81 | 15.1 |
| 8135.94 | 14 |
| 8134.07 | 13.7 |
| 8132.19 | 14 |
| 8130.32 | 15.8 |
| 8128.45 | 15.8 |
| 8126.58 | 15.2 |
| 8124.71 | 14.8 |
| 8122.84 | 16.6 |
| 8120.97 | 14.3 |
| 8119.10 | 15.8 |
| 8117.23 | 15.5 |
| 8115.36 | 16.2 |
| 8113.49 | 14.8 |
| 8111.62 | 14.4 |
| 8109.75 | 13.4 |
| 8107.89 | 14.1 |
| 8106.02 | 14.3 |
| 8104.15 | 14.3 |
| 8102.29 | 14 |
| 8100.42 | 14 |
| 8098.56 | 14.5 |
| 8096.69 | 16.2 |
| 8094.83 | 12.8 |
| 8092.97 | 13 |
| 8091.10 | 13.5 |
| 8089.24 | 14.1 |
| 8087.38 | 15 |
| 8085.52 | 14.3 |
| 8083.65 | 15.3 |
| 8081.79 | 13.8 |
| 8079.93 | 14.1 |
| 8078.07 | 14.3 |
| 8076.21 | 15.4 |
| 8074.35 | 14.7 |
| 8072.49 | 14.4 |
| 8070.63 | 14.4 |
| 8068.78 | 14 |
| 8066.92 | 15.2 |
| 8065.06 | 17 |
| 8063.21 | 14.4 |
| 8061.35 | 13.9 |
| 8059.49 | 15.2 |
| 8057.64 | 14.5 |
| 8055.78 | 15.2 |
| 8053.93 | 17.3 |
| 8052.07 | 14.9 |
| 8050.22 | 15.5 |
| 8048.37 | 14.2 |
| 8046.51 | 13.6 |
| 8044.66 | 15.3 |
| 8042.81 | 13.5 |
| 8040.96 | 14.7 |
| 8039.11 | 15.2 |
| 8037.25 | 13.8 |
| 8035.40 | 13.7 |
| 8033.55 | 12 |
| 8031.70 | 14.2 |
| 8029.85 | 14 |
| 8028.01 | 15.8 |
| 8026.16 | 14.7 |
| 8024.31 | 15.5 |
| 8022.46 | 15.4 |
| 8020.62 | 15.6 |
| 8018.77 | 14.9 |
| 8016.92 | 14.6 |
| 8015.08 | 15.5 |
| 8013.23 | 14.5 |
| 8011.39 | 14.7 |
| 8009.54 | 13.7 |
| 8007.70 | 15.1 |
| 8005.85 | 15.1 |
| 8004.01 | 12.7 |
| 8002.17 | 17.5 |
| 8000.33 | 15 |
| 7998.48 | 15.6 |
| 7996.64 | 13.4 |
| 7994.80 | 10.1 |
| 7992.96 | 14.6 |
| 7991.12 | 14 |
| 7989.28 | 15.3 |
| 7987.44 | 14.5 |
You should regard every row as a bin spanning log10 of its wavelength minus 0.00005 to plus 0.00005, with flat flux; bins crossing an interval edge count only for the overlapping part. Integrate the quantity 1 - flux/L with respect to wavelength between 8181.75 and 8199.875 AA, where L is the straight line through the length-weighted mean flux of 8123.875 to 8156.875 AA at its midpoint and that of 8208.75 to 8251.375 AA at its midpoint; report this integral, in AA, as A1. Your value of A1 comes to -3.82 AA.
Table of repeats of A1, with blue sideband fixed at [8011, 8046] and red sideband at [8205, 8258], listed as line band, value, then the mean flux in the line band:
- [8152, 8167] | -2.51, 17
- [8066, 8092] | 0.22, 14.5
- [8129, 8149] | -0.51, 14.9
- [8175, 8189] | -2.32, 17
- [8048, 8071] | -0.79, 15.1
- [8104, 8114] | 0.27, 14.2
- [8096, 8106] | 0.03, 14.5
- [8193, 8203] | -4.57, 21.2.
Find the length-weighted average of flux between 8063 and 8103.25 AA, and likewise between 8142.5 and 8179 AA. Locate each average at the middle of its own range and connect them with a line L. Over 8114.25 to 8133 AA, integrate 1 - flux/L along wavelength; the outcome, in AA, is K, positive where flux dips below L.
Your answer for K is 1.6 AA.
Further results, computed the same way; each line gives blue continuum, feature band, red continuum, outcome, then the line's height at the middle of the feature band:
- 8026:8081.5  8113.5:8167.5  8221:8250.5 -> -3.9 AA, 14.7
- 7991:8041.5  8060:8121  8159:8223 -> 5.5 AA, 16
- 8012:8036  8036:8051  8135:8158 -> 0.4 AA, 14.8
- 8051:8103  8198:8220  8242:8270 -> -2.4 AA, 14.3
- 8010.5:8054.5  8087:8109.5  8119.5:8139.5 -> 1.2 AA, 14.9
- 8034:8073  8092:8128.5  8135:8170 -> 2.7 AA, 15.9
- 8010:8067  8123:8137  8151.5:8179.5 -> 2.8 AA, 18.6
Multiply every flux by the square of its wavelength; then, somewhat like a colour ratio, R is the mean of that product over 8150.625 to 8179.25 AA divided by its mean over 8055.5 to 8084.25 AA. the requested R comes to 1.4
